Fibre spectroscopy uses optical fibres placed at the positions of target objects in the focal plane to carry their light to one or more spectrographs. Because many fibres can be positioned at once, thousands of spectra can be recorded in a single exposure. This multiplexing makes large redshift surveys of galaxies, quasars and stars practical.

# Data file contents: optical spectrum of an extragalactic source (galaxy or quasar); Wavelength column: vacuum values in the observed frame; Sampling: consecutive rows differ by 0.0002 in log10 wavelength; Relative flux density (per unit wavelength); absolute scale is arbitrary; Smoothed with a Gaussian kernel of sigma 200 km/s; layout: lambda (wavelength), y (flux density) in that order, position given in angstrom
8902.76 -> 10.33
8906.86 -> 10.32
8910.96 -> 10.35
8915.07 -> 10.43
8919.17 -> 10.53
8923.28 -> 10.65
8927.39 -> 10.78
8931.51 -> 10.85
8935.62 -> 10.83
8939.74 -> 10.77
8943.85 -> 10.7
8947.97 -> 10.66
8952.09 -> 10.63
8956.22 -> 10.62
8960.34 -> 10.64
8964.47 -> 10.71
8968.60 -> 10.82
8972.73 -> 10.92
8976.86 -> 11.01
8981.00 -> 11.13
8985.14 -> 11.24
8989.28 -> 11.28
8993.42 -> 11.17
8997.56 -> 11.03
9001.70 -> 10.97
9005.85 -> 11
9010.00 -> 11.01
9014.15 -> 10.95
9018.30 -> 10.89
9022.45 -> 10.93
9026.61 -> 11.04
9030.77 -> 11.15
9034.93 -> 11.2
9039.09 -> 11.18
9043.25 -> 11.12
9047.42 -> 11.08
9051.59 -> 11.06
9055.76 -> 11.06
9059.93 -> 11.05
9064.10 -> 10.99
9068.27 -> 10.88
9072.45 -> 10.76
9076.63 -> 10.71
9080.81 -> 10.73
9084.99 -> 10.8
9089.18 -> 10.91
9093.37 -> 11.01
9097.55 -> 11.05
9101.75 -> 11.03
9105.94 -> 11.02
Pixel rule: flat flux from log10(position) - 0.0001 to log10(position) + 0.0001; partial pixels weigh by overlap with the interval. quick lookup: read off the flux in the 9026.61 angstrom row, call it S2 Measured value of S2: 11.04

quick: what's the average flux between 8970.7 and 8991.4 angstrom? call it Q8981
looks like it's 11.1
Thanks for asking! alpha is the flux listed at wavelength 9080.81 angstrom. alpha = 10.73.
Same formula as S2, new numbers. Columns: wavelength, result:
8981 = 11.13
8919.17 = 10.53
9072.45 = 10.76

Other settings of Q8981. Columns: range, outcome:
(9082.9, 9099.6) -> 10.9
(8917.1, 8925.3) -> 10.6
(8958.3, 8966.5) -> 10.7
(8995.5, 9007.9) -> 11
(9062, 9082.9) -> 10.8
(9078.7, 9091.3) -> 10.8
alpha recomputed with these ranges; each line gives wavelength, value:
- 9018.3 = 10.89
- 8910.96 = 10.35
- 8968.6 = 10.82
